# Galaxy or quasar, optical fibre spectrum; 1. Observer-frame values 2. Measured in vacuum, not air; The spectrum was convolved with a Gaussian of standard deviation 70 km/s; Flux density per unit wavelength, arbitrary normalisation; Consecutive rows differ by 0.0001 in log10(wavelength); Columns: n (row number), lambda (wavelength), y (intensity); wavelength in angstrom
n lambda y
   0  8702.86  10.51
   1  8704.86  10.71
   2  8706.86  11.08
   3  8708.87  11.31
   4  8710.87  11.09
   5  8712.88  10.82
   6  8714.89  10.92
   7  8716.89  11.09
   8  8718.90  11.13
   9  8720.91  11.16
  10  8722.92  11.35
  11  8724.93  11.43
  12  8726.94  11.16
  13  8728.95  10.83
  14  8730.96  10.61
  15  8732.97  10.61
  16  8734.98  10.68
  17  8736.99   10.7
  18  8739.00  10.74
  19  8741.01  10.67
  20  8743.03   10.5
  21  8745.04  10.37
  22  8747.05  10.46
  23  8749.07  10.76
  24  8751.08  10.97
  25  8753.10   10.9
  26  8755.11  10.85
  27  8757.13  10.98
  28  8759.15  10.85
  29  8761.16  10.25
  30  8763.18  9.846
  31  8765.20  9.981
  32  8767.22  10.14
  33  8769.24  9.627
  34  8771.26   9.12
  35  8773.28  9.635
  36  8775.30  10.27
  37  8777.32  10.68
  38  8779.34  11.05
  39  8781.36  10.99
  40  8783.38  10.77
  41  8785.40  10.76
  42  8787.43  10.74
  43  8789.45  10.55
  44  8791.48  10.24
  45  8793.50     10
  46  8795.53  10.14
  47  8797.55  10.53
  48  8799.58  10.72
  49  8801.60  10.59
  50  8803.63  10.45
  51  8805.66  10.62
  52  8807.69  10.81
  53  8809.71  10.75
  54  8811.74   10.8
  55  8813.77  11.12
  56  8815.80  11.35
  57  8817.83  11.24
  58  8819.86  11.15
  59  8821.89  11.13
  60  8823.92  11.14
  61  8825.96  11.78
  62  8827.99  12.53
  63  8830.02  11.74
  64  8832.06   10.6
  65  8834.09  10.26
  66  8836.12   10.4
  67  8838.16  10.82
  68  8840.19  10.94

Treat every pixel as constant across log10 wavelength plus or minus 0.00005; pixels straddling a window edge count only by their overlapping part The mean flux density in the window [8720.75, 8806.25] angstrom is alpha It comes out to 10.6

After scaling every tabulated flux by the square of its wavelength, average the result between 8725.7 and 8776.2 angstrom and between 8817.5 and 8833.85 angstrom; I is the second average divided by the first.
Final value 1.10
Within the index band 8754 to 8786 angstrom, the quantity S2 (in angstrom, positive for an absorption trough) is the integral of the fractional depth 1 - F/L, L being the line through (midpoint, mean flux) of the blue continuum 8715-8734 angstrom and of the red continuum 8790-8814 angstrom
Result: 1.2 angstrom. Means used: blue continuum 11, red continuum 10.5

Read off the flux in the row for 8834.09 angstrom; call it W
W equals 10.26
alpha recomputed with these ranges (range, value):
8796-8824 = 10.9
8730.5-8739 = 10.7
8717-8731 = 11.1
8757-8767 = 10.3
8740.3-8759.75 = 10.7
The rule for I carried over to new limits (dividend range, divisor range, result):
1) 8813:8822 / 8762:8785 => 1.11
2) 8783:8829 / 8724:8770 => 1.04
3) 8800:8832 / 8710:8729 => 1.02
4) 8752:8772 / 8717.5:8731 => 0.93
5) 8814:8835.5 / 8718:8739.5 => 1.05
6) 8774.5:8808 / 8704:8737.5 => 0.98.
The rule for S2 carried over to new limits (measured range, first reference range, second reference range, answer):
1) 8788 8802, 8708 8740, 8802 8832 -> 0.9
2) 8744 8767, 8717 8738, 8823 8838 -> 1.0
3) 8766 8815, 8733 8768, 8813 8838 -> 2.0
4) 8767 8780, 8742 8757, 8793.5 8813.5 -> 0.7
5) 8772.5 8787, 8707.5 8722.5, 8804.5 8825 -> 0.5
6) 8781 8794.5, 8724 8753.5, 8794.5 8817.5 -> 0.2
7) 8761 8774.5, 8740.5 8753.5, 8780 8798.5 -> 1.0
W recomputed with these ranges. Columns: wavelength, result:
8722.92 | 11.35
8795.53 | 10.14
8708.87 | 11.31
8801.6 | 10.59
